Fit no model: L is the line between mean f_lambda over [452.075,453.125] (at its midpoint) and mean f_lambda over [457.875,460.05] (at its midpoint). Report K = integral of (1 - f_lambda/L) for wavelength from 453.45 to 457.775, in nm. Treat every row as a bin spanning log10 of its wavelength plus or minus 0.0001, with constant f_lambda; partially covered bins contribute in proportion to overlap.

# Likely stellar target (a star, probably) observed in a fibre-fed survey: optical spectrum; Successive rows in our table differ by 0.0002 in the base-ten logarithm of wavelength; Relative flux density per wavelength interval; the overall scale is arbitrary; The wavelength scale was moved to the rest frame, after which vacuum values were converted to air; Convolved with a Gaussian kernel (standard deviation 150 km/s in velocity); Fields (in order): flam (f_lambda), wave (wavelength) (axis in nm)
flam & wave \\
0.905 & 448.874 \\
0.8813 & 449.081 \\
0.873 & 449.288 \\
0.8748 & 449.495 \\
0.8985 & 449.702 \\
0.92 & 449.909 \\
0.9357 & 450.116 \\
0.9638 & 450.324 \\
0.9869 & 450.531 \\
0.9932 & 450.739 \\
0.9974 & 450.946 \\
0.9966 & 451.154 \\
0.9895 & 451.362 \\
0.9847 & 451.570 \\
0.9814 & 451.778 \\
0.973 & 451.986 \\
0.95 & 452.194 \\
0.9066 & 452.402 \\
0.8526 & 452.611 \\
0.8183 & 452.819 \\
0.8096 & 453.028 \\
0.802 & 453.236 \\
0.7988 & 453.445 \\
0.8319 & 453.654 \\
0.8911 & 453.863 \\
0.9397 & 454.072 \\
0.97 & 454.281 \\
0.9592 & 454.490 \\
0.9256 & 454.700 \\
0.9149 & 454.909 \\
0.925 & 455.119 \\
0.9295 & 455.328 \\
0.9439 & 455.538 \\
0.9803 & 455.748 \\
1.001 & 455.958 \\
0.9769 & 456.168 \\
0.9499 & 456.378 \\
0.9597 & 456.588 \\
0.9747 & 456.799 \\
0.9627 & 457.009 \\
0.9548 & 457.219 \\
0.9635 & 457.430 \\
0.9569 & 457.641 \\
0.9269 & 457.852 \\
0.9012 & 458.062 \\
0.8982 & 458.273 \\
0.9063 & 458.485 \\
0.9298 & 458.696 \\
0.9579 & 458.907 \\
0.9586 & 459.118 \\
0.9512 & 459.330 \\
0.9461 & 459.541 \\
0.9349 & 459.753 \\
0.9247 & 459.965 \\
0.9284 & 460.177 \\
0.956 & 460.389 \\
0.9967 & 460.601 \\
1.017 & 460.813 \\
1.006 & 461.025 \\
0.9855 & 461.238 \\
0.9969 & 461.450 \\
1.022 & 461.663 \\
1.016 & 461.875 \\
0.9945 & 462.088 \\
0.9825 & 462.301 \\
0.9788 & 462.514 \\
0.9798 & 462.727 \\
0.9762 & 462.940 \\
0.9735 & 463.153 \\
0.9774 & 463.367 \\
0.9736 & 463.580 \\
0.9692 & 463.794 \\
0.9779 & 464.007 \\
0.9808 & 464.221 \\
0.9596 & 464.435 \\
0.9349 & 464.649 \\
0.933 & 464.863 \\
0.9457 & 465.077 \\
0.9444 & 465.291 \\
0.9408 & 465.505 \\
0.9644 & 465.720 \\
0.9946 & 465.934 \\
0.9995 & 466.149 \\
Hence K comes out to -0.21 nm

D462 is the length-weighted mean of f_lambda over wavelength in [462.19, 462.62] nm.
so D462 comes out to 0.98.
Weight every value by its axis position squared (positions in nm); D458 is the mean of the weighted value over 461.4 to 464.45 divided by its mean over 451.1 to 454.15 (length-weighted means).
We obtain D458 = 1.1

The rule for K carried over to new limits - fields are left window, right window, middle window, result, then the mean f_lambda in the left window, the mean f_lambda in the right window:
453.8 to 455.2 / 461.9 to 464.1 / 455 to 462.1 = -0.03 nm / 0.933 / 0.98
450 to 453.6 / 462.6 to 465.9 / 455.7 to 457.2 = -0.05 nm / 0.924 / 0.963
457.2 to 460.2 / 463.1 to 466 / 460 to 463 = -0.12 nm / 0.935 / 0.961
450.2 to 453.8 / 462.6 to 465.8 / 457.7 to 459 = 0.03 nm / 0.919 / 0.962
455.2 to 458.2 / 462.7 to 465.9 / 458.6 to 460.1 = 0.02 nm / 0.955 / 0.963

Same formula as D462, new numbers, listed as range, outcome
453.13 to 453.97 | 0.832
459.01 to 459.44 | 0.956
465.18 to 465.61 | 0.944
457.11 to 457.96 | 0.951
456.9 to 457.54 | 0.961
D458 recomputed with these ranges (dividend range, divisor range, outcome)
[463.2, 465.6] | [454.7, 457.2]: 1.04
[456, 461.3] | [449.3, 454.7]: 1.07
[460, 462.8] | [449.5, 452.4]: 1.07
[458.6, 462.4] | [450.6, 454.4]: 1.10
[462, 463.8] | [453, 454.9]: 1.15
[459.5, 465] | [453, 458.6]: 1.08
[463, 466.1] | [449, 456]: 1.10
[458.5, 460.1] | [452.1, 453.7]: 1.14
